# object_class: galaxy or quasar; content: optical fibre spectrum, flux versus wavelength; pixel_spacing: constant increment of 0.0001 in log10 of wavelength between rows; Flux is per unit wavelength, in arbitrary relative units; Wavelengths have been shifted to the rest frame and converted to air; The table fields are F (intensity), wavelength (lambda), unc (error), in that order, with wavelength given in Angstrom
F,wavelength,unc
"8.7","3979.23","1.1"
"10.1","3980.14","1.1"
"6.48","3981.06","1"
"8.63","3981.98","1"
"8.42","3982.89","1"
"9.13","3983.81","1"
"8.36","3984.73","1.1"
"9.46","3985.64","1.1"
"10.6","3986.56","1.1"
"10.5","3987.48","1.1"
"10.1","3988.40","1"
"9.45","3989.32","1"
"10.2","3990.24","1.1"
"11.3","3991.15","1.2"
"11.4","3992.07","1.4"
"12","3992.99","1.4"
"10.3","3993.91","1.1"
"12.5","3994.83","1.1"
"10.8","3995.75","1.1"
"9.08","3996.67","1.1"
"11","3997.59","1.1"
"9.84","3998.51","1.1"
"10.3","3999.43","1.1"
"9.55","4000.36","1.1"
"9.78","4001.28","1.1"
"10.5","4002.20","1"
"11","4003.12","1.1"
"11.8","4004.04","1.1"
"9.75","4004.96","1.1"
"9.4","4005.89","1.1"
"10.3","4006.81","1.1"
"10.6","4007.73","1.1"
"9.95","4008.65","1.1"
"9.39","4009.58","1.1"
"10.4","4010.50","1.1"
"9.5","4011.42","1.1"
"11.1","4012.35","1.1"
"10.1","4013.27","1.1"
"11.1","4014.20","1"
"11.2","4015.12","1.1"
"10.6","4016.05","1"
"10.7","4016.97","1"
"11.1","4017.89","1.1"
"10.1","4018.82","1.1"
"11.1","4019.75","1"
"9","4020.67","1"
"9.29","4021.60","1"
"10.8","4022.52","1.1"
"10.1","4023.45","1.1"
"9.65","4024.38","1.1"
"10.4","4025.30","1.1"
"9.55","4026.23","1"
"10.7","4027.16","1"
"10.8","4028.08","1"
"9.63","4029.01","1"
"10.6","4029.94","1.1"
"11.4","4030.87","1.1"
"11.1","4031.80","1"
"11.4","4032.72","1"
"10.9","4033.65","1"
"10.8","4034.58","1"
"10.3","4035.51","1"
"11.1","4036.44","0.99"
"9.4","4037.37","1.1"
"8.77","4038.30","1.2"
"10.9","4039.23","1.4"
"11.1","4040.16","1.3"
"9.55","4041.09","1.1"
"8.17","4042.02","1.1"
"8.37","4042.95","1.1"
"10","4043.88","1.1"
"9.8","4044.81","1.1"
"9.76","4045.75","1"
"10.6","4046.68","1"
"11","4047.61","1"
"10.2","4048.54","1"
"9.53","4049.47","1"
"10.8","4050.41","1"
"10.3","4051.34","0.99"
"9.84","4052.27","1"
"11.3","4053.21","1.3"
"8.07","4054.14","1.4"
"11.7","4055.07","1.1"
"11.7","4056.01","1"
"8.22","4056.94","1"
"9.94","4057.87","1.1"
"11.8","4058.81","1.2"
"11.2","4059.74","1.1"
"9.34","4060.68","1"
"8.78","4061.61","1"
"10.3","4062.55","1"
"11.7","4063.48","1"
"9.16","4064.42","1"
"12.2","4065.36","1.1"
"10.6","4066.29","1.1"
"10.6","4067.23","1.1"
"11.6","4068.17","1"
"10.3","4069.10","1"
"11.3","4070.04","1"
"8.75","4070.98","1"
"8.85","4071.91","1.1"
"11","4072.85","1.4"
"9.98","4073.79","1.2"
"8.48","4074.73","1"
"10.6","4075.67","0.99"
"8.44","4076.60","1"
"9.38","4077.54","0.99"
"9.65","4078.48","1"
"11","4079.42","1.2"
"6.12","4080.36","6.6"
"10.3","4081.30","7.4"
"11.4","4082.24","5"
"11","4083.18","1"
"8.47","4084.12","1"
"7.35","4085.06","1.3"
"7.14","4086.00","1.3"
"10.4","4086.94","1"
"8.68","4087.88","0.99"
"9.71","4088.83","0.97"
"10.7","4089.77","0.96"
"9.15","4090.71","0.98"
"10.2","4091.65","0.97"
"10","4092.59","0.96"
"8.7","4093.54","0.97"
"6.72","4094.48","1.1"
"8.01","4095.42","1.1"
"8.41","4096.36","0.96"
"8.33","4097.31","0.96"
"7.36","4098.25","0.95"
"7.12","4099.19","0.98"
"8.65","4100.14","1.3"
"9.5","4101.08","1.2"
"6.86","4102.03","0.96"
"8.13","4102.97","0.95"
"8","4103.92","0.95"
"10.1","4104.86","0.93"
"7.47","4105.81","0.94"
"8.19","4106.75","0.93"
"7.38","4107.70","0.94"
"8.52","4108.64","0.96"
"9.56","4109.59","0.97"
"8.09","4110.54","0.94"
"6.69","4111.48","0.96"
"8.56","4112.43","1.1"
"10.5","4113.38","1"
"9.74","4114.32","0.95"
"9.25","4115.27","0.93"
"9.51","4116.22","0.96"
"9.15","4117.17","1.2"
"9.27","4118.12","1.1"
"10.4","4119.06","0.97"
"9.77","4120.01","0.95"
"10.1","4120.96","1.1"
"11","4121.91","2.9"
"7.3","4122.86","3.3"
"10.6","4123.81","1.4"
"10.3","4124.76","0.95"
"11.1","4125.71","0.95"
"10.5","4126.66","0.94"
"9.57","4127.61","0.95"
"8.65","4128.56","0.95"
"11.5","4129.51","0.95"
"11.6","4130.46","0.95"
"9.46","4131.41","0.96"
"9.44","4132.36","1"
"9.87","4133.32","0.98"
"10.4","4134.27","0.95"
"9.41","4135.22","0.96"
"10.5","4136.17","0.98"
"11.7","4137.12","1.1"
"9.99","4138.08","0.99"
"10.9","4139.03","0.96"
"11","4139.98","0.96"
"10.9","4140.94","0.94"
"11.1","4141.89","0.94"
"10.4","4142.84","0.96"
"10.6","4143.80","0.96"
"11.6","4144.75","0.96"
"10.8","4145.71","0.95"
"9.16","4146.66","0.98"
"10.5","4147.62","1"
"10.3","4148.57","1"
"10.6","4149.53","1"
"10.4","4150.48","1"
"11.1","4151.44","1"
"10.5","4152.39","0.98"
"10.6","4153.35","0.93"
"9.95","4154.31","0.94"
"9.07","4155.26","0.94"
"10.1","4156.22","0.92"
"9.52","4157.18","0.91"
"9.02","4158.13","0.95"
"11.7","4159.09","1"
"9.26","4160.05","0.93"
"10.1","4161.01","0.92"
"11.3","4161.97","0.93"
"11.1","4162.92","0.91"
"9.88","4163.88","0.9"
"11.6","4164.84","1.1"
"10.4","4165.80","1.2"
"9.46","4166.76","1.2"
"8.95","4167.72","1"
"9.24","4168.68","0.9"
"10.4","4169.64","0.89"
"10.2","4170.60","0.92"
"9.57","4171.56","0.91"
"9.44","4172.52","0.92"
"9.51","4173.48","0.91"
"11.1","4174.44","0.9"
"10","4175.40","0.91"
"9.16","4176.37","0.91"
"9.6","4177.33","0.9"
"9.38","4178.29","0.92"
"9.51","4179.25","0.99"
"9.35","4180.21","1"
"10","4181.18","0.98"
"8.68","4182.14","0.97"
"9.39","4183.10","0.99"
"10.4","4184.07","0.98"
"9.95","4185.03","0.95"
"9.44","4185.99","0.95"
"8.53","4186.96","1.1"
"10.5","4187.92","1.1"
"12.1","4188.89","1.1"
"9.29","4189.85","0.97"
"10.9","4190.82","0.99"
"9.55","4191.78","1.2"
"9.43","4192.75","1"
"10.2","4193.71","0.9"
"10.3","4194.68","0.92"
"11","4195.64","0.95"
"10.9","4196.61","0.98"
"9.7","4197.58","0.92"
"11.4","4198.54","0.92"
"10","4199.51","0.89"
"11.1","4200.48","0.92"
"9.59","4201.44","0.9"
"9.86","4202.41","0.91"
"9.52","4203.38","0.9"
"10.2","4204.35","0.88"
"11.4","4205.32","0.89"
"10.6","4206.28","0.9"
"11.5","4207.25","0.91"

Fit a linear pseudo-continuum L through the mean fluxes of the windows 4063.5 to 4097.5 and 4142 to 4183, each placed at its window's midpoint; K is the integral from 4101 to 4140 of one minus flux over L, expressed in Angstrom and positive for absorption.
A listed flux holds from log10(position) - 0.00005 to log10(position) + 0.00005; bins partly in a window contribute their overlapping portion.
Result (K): 1.3 Angstrom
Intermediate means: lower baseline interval 9.55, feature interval 9.5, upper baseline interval 10.1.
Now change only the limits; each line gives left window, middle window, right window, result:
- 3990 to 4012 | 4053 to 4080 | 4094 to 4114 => -3.4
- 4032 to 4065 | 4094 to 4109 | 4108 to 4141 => 2.9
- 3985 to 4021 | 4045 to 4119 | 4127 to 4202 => 6.2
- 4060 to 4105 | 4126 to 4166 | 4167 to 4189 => -3.3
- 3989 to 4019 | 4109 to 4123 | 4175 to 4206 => 1.2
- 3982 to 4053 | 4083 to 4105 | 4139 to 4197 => 3.3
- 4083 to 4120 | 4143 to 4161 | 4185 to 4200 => -1.3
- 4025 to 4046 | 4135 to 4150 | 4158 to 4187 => -1.0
